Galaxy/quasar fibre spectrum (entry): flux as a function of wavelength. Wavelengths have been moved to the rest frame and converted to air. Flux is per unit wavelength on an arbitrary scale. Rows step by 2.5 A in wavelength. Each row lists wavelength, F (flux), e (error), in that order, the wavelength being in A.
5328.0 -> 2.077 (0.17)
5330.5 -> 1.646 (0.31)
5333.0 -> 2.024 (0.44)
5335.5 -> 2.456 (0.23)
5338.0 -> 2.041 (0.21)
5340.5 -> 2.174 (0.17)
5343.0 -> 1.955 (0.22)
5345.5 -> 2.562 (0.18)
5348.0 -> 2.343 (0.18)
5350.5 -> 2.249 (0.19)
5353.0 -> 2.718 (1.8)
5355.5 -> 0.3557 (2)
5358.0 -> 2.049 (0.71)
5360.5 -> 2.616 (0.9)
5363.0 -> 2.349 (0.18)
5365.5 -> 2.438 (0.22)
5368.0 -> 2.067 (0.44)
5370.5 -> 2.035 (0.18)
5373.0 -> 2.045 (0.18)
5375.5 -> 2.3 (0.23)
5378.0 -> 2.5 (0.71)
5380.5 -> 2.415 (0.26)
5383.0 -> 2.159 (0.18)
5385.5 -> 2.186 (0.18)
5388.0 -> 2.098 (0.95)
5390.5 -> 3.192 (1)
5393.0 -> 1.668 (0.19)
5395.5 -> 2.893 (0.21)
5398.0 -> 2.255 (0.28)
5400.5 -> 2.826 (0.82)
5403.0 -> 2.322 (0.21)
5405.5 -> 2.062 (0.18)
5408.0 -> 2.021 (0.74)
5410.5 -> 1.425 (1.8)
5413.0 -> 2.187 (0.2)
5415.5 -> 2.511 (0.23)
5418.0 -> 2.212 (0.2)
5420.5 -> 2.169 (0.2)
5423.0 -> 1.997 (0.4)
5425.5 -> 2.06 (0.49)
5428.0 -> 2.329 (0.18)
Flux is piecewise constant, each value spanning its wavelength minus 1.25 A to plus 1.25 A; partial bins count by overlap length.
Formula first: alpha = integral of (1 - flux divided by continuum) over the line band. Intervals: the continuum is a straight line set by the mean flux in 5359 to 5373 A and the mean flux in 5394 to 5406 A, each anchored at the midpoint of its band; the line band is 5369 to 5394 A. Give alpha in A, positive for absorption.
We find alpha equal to 1.1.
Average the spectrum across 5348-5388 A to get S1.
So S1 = 2.17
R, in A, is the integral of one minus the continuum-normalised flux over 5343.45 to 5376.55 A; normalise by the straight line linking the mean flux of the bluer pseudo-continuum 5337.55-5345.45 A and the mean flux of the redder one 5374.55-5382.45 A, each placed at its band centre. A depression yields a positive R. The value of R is 1.5 A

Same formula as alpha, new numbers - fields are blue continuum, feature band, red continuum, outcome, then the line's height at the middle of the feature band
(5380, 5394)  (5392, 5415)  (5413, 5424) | 0.6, 2.26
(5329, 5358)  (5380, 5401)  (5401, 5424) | -2.9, 2.1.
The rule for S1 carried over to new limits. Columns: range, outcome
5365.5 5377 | 2.16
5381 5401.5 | 2.4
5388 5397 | 2.51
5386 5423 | 2.26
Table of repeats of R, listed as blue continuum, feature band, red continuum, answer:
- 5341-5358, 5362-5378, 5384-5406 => -0.2 A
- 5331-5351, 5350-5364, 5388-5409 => 1.3 A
